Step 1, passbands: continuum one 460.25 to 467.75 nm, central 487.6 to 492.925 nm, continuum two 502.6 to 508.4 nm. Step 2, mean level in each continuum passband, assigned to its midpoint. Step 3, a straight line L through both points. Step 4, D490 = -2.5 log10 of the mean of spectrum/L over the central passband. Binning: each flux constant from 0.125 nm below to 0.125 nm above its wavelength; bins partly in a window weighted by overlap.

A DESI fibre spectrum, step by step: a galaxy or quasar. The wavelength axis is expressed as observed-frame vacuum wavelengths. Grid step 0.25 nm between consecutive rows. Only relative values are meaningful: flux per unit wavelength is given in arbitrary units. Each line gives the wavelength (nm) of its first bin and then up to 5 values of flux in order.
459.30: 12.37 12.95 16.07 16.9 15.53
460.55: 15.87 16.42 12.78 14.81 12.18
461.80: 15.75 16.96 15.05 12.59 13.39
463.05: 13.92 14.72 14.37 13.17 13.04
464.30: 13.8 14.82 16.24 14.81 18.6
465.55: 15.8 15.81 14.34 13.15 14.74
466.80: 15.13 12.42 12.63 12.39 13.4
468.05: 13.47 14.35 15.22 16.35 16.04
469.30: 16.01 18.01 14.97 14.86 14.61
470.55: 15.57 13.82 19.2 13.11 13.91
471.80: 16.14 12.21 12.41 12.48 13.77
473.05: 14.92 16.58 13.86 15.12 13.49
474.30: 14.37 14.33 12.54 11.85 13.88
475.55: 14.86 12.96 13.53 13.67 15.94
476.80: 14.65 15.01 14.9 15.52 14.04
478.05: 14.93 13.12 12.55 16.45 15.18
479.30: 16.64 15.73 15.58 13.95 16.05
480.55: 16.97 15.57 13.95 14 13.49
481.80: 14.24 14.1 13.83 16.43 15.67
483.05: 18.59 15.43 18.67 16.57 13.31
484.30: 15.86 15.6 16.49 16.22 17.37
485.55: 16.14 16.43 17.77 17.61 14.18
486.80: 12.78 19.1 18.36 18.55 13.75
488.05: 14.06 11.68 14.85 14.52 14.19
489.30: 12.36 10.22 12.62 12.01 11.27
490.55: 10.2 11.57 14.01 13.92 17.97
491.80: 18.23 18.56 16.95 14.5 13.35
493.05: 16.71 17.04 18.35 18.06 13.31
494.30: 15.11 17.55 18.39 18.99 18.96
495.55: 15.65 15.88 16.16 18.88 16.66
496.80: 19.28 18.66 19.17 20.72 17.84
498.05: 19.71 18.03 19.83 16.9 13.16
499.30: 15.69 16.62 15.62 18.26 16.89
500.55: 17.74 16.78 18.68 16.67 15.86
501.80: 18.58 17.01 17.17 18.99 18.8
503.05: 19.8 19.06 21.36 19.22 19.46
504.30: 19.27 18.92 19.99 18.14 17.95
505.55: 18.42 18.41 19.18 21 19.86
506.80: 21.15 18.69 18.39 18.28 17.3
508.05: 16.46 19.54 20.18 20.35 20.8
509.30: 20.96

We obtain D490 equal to 0.24 mag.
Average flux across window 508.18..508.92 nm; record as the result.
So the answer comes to 20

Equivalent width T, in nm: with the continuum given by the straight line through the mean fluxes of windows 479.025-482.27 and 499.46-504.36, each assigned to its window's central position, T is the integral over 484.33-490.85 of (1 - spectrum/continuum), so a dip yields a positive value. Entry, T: 0.53 nm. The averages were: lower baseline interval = 15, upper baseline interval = 18.1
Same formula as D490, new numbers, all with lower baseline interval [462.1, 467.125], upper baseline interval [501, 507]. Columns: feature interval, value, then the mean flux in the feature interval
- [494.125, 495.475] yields 0.02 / 17.6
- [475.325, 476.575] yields 0.13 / 14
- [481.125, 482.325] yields 0.18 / 13.9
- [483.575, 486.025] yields 0.04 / 16.2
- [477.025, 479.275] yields 0.09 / 14.7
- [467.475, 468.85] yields 0.06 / 14.1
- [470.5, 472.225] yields 0.04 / 14.7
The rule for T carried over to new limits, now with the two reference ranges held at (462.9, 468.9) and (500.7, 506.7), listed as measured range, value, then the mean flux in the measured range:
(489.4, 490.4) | 0.326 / 11.6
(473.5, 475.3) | 0.203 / 13.7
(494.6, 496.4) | 0.024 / 17.5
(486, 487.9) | 0.036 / 16.5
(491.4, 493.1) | 0.082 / 16.6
